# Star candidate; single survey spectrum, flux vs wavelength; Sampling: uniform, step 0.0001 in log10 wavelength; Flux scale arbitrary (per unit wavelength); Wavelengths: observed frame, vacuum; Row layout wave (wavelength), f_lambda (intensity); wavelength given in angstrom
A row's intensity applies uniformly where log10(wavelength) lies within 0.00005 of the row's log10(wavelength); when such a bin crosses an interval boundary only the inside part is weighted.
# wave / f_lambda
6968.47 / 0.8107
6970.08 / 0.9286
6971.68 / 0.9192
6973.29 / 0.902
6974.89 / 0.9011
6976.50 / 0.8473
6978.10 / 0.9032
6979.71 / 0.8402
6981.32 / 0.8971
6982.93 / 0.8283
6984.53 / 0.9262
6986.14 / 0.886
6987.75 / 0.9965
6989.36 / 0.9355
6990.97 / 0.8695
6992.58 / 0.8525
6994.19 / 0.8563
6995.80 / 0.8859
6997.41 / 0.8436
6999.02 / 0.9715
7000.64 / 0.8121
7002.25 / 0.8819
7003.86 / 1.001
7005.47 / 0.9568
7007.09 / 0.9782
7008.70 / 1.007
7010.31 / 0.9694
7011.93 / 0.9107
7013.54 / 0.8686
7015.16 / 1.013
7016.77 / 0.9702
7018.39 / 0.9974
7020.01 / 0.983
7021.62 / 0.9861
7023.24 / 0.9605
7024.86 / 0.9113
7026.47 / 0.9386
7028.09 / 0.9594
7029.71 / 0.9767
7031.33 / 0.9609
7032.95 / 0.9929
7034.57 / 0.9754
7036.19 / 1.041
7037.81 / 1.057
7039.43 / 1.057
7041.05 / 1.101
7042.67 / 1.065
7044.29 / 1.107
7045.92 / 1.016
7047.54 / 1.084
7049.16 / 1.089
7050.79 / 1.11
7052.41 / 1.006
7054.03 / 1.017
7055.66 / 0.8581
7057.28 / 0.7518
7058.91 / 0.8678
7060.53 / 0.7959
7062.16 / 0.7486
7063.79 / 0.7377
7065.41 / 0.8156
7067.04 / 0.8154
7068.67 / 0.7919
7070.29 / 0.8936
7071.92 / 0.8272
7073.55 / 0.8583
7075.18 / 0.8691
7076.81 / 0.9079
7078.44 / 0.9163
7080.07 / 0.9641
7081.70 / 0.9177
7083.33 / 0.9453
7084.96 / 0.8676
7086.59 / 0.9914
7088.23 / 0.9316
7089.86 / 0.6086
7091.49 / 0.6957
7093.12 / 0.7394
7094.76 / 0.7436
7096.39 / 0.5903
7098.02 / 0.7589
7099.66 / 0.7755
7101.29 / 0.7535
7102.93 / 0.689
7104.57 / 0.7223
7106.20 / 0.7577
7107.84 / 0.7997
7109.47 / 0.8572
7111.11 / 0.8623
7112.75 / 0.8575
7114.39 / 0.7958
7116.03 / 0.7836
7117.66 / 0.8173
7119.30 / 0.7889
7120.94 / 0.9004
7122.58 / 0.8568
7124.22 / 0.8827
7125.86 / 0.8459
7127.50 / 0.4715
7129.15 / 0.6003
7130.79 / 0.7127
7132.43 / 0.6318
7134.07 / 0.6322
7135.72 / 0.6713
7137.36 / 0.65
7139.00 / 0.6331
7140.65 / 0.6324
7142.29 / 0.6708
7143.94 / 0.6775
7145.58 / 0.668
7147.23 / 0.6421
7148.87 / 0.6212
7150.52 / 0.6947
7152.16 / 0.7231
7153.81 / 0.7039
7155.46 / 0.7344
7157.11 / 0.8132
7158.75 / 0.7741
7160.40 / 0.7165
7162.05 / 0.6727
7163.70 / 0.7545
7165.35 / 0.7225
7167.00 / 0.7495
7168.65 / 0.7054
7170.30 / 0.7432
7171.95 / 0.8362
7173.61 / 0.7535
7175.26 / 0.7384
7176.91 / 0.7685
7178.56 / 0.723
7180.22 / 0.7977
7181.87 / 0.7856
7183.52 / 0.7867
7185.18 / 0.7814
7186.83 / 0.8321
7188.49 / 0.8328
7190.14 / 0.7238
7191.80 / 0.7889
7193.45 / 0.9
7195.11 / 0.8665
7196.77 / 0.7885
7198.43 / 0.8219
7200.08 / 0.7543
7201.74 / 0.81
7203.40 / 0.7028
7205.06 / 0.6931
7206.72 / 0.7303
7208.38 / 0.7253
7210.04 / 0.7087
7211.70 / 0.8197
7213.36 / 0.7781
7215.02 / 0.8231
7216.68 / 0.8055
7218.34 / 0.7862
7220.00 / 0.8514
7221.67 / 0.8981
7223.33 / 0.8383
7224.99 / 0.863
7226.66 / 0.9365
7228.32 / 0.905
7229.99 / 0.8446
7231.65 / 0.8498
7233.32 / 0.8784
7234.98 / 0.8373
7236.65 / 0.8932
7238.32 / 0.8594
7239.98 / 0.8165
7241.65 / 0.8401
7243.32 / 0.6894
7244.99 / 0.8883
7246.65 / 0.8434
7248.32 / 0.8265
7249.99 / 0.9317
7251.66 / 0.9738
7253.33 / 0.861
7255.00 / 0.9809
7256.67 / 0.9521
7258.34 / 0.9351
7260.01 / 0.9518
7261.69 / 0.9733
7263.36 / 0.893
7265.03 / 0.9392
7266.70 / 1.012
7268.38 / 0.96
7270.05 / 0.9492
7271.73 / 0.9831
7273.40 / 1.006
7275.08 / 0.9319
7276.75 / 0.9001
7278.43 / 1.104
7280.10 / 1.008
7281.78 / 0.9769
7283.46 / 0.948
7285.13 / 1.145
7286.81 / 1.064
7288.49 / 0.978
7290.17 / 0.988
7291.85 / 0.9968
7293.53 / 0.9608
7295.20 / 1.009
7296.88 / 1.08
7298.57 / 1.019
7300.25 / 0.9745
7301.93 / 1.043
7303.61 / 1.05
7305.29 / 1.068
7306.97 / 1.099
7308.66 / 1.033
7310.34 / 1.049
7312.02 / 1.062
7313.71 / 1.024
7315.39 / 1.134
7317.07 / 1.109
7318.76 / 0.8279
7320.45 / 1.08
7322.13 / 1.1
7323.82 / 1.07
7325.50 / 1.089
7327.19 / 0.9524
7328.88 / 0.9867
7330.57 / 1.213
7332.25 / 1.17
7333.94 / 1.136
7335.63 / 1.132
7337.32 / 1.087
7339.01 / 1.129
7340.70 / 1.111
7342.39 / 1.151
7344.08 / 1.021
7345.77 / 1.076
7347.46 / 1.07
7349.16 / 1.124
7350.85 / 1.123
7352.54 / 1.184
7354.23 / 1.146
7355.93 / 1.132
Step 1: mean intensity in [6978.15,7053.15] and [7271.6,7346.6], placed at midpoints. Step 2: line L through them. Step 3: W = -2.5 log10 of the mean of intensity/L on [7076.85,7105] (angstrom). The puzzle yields 0.22 mag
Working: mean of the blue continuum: 0.963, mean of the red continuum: 1.05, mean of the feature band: 0.804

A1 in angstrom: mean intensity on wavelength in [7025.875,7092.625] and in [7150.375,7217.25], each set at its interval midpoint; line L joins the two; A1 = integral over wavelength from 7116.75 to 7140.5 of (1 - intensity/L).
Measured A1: 3.35 angstrom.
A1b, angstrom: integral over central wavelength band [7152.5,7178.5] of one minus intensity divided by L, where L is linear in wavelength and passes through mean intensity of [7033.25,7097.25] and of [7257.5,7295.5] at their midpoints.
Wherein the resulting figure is 5.4 angstrom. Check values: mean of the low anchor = 0.902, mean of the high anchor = 0.983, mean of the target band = 0.745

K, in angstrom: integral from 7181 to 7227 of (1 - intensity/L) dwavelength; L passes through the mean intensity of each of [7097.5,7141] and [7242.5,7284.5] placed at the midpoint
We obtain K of 3.18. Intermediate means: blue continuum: 0.747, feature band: 0.8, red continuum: 0.938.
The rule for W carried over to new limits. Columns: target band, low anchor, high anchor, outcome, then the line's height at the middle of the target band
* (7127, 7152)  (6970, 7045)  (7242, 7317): 0.436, 0.963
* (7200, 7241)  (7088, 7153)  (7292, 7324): 0.098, 0.894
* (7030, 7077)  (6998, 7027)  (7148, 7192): -0.047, 0.898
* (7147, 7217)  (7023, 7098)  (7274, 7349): 0.273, 0.977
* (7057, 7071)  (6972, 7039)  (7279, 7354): 0.191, 0.958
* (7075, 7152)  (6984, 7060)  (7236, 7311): 0.257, 0.963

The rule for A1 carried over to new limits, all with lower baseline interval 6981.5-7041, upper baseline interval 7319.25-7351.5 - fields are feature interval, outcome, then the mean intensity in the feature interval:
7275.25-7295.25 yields 1.24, 1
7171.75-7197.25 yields 5.77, 0.793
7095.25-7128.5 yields 7.20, 0.777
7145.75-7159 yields 3.96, 0.709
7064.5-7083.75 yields 1.98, 0.875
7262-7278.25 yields 1.59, 0.96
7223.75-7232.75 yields 1.43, 0.877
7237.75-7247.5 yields 2.13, 0.822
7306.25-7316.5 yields 0.14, 1.07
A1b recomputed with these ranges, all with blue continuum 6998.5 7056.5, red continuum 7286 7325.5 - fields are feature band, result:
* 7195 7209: 3.54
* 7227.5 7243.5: 2.77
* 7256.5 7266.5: 0.82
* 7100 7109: 2.26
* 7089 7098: 2.85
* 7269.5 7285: 0.68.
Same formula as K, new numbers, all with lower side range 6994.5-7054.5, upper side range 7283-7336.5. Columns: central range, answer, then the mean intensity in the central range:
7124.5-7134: 3.2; 0.664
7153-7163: 2.8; 0.736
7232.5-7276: 5.4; 0.908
